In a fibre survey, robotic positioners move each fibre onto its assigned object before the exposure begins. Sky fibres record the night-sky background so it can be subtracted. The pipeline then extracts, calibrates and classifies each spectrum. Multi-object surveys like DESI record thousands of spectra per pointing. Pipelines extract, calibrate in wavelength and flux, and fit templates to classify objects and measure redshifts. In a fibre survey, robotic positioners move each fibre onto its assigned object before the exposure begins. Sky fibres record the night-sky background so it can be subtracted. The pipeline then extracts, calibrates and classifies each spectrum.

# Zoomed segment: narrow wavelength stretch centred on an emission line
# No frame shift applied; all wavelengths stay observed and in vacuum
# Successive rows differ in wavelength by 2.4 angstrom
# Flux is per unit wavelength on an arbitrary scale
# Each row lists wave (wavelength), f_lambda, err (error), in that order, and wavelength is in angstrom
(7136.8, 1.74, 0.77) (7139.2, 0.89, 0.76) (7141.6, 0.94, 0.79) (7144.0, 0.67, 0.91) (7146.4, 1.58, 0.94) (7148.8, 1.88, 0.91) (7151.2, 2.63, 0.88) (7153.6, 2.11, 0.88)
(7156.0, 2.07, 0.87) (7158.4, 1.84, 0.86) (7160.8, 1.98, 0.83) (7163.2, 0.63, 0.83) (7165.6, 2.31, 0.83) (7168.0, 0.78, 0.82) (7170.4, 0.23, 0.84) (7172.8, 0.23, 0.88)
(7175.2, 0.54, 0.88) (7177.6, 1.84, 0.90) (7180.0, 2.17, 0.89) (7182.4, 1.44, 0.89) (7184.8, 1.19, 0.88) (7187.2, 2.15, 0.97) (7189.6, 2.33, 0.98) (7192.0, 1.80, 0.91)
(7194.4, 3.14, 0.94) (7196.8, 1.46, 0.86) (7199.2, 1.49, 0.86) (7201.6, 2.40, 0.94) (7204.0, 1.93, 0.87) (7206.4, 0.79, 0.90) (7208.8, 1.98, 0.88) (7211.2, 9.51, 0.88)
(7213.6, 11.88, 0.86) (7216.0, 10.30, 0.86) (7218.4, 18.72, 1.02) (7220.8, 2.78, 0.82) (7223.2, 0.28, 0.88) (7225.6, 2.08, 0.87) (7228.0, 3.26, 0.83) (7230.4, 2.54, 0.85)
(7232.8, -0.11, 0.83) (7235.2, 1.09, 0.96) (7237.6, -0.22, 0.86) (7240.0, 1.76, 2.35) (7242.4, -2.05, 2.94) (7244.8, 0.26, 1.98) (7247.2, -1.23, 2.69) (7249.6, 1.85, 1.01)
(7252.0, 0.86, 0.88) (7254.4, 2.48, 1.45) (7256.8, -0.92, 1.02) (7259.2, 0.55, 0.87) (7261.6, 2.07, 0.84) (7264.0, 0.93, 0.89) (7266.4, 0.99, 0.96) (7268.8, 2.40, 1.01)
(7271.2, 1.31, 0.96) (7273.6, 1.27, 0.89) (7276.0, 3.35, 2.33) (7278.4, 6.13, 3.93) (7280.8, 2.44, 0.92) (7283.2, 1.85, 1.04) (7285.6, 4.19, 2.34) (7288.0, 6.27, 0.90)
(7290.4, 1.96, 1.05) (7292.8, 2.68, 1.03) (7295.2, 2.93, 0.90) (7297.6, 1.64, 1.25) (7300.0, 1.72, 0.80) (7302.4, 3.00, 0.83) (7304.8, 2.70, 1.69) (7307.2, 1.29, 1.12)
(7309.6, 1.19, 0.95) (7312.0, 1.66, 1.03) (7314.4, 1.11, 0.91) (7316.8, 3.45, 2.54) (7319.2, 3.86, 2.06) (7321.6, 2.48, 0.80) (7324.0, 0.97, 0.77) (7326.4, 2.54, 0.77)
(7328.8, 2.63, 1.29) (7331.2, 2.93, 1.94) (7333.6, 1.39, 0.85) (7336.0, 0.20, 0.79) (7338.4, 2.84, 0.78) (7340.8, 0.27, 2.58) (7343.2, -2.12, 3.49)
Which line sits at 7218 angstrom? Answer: [O II] 3727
